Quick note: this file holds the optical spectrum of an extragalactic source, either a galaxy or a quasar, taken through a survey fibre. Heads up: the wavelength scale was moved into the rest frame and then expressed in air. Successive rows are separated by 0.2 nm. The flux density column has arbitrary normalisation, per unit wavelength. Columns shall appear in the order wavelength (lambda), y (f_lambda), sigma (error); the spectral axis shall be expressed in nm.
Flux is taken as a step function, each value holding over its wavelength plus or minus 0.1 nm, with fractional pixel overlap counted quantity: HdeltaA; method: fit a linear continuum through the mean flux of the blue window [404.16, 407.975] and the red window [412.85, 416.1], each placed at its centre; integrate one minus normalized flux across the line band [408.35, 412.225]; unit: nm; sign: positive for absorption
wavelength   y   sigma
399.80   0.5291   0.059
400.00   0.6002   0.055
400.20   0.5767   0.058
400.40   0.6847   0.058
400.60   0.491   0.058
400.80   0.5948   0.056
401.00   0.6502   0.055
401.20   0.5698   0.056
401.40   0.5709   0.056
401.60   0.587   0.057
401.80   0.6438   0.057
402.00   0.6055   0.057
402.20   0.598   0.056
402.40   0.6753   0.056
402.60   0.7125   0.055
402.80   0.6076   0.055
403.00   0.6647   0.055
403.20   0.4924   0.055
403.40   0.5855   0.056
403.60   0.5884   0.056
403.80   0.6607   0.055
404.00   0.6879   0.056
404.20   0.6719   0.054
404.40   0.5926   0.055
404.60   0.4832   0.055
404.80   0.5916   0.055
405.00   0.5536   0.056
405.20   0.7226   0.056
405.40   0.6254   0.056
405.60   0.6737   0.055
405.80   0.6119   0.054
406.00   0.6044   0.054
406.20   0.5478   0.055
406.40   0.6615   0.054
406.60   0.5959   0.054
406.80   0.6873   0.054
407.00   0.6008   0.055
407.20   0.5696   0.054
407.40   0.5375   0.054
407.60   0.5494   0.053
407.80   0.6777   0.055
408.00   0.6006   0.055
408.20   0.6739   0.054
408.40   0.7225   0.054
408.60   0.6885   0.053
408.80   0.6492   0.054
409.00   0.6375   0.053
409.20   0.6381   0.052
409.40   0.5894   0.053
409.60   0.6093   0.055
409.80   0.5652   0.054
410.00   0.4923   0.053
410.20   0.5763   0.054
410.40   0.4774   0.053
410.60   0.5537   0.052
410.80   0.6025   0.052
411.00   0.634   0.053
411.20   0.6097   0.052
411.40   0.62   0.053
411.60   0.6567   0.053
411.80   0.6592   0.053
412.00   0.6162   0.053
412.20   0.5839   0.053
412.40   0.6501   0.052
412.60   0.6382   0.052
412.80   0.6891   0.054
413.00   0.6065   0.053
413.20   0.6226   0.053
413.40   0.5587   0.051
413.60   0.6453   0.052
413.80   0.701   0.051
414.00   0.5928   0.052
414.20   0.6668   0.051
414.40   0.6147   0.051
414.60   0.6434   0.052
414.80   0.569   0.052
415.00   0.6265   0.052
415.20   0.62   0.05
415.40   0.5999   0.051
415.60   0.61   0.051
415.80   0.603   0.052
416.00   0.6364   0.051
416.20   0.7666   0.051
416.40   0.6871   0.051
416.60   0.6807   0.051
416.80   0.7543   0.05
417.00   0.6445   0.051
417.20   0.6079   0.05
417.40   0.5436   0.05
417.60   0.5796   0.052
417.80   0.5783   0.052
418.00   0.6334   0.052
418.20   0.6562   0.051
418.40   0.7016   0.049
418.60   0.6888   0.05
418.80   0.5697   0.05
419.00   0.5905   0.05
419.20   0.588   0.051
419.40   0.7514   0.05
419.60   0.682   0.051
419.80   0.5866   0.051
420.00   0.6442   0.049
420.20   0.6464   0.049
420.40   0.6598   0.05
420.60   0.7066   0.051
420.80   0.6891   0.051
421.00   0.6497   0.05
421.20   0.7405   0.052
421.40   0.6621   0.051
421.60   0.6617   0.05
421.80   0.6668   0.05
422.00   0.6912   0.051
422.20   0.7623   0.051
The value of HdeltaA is 0.04 nm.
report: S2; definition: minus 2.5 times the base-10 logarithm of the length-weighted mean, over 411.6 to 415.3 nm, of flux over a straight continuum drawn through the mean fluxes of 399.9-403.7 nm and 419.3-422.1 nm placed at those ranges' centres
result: 0.032 mag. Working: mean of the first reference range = 0.605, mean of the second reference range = 0.674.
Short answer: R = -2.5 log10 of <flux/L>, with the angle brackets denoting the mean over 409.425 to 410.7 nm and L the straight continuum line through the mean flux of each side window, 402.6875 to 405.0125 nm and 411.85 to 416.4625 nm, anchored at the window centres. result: 0.13 mag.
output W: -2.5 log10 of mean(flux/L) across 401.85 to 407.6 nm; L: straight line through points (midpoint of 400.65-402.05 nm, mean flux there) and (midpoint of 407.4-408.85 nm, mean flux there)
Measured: 0.01 mag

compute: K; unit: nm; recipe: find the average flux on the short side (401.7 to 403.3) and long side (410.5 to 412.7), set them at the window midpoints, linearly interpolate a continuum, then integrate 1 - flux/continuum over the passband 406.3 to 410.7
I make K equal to 0.11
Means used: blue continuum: 0.625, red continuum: 0.62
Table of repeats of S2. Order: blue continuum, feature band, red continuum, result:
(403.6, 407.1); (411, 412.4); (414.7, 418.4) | 0.00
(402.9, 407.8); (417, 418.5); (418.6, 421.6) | 0.06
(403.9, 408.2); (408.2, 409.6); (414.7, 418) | -0.06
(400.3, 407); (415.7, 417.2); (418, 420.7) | -0.05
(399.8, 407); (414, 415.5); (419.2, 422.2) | 0.06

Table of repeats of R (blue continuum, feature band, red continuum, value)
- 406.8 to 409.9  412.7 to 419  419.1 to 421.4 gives 0.03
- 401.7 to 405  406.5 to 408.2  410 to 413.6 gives 0.01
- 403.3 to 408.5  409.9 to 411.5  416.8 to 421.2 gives 0.10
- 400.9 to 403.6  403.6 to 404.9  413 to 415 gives 0.00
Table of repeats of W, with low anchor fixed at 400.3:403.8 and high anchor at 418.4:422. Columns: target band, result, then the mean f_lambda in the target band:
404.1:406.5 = 0.01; 0.612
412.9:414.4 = 0.03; 0.627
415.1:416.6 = 0.00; 0.648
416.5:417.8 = 0.03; 0.631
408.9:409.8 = 0.03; 0.613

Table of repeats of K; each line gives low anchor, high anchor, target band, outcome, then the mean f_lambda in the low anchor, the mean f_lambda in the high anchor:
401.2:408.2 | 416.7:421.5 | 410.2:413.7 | 0.10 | 0.613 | 0.648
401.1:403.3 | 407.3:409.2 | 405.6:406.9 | 0.01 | 0.612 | 0.637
